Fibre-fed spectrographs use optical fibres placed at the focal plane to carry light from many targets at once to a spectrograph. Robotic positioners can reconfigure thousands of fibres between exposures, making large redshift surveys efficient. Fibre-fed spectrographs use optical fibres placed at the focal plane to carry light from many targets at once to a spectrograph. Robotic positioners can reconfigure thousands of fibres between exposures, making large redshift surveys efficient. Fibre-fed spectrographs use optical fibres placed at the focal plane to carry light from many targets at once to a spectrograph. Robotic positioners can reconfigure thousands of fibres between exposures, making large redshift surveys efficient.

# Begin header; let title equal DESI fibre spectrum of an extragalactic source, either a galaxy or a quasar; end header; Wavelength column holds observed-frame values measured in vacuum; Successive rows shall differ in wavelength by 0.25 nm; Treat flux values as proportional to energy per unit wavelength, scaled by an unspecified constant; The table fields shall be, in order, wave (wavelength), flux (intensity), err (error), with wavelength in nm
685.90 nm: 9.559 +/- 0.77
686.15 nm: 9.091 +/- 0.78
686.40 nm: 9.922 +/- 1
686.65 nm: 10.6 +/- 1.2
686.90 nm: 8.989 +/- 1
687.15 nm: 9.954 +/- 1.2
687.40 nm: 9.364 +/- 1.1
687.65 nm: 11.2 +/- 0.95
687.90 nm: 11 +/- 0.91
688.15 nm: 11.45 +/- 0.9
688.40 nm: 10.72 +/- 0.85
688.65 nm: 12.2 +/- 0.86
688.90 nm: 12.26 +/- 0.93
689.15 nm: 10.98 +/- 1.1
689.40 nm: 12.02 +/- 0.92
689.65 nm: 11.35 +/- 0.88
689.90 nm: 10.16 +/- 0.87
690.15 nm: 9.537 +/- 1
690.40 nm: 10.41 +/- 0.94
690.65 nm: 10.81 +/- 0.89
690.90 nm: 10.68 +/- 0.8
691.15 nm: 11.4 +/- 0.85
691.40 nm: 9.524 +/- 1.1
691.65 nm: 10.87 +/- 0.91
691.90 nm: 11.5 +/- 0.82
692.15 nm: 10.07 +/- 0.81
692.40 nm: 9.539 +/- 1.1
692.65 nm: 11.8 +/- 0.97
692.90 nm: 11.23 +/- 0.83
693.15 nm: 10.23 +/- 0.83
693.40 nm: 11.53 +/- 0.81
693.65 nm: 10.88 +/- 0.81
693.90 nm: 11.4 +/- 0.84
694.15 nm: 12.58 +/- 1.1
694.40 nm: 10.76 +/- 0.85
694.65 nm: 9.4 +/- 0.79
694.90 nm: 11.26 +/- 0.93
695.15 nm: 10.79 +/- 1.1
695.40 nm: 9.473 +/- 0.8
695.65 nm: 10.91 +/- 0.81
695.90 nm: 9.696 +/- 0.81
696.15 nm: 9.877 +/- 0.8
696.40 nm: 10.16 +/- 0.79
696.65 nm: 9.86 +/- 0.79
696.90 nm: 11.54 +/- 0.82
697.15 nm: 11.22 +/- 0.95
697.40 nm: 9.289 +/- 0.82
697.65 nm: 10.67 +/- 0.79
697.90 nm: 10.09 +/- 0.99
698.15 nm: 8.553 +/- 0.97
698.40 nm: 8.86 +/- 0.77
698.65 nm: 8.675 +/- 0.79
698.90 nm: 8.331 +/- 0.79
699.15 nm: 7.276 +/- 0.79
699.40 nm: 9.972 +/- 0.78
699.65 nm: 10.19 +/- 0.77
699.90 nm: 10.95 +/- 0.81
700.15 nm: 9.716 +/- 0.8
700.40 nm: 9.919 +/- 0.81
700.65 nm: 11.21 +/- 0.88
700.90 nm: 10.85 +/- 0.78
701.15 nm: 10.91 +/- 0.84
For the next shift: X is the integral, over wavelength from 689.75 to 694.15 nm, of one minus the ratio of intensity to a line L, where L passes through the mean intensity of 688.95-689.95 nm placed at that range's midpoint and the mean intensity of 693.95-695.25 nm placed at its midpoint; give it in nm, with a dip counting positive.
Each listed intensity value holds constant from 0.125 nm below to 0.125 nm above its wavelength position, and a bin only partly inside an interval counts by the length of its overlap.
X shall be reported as 0.158 nm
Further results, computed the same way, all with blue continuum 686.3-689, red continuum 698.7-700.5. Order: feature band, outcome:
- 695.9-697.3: -0.098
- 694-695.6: -0.127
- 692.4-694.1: -0.171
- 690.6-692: -0.065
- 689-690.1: -0.058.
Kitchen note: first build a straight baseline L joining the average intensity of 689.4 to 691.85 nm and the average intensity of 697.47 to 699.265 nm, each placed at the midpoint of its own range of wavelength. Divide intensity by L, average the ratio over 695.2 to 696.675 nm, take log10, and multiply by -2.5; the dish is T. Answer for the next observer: -0.06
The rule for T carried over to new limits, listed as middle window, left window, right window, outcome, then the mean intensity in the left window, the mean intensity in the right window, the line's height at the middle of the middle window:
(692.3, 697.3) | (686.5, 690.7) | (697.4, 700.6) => -0.075 mag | 10.8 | 9.47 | 9.99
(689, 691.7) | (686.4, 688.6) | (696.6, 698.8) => -0.045 mag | 10.4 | 9.84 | 10.3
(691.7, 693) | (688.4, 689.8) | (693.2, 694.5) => 0.062 mag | 11.6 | 11.4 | 11.5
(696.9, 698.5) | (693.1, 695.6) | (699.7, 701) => 0.077 mag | 10.9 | 10.5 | 10.7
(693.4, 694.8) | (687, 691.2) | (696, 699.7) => -0.091 mag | 10.9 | 9.63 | 10.2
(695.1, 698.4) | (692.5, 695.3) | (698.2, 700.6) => 0.008 mag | 11.1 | 9.36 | 10.2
